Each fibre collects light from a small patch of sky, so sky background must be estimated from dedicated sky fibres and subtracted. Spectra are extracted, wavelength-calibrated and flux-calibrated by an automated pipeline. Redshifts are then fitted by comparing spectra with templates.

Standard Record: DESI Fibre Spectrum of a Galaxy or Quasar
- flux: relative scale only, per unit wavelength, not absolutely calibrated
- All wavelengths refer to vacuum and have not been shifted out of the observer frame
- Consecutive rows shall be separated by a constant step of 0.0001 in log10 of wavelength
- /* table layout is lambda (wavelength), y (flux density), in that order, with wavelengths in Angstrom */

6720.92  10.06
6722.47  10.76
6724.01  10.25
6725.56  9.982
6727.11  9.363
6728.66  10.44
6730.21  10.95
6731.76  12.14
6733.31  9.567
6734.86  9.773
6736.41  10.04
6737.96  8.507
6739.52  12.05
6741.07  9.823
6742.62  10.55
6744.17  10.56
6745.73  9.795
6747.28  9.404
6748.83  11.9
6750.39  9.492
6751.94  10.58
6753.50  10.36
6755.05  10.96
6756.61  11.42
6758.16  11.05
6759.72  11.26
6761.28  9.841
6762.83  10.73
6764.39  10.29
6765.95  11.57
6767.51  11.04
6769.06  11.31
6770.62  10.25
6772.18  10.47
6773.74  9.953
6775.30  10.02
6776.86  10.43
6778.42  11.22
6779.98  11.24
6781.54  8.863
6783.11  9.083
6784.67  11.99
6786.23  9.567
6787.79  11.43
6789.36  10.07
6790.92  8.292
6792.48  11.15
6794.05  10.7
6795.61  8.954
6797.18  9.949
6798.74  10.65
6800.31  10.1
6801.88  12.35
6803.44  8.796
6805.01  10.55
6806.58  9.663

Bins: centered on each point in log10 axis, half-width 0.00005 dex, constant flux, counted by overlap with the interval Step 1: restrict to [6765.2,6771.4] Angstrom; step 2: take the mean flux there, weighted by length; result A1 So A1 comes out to 11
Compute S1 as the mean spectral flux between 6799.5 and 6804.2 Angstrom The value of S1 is 10.4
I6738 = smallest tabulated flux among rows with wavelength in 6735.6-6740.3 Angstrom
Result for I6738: 8.507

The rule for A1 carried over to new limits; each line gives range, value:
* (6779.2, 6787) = 10.1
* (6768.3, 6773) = 10.7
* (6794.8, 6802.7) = 10.4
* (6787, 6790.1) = 10.7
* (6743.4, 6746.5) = 10.2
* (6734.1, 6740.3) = 10.1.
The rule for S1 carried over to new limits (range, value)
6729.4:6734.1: 10.9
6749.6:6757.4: 10.6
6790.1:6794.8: 10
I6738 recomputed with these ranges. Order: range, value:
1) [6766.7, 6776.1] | 9.953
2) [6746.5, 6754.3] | 9.404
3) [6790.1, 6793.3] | 8.292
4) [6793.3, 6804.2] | 8.796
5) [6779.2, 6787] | 8.863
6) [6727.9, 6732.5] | 10.44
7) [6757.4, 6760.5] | 11.05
